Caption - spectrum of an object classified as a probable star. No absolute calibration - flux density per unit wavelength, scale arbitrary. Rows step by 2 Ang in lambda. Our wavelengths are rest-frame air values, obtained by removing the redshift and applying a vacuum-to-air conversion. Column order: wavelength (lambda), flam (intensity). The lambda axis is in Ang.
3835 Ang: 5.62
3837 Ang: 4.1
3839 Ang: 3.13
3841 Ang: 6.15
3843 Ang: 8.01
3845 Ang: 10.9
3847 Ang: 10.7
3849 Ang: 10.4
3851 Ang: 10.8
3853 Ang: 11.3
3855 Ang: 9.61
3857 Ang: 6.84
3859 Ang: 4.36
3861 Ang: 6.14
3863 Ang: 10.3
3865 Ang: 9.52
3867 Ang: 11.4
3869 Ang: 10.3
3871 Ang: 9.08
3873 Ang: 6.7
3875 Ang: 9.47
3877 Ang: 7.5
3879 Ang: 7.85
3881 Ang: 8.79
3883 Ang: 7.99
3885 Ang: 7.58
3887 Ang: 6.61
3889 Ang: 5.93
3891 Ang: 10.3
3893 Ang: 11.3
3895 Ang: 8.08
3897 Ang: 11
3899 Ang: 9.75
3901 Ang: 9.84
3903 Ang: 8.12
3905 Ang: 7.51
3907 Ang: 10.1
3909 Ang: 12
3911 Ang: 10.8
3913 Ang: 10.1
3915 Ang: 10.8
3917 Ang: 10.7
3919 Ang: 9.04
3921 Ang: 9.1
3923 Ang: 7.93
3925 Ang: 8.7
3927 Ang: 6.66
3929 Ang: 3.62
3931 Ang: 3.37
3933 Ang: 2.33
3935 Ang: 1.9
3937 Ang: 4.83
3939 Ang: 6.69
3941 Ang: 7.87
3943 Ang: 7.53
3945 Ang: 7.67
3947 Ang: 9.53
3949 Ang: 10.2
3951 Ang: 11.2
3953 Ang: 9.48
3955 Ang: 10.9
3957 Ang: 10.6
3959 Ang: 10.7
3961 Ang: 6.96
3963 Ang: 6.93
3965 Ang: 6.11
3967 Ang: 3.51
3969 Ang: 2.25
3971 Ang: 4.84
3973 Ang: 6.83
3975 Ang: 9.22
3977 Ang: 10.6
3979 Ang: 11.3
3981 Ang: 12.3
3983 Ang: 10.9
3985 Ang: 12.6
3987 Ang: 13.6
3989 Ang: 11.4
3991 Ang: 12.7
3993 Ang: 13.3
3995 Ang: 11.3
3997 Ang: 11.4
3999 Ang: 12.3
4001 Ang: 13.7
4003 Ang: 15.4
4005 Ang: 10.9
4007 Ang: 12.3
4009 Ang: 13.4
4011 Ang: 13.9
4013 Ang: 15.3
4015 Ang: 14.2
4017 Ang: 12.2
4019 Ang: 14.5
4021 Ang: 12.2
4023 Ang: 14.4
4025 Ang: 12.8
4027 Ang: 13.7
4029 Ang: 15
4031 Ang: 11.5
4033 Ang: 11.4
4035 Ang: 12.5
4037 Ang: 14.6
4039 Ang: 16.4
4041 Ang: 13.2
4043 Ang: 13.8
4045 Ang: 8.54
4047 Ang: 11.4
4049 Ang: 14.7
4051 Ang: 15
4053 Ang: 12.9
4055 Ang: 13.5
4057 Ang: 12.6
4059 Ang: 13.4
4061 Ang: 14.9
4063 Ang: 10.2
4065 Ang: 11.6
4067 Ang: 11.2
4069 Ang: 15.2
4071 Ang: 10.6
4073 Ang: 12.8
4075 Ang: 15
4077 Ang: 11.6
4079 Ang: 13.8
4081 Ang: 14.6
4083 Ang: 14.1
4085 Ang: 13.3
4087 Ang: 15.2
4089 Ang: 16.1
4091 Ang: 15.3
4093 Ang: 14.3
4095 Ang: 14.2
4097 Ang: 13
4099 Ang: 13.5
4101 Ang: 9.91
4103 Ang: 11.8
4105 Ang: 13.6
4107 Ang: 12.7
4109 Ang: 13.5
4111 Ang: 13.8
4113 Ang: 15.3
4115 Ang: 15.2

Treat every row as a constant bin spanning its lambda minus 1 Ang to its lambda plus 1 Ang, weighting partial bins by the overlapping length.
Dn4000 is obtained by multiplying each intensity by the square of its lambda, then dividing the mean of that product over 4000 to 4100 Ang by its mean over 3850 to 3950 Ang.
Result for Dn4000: 1.7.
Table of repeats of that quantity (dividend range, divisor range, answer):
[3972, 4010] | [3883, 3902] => 1.40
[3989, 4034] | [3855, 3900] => 1.64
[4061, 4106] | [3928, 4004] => 1.58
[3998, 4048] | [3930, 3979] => 1.88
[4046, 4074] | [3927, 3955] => 2.01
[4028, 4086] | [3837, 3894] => 1.70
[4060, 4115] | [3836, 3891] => 1.82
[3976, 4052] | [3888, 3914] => 1.42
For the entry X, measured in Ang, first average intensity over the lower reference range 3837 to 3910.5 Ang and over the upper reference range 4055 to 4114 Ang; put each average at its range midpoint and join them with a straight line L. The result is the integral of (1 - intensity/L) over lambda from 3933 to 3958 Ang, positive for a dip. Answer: 5.7 Ang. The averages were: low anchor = 8.71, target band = 7.97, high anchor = 13.4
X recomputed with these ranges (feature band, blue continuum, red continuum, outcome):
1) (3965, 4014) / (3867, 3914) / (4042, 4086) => 1.7 Ang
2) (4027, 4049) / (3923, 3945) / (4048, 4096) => -2.6 Ang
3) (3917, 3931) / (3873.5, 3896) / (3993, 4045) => 3.2 Ang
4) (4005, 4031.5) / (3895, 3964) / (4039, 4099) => -4.3 Ang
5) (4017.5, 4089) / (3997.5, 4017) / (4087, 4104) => 1.4 Ang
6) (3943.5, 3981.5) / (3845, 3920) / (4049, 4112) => 8.5 Ang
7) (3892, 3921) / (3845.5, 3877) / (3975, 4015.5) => 1.0 Ang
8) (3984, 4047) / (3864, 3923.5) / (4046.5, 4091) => -4.7 Ang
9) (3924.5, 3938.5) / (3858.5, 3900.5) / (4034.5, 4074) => 7.8 Ang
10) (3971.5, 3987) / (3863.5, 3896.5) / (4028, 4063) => 1.2 Ang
